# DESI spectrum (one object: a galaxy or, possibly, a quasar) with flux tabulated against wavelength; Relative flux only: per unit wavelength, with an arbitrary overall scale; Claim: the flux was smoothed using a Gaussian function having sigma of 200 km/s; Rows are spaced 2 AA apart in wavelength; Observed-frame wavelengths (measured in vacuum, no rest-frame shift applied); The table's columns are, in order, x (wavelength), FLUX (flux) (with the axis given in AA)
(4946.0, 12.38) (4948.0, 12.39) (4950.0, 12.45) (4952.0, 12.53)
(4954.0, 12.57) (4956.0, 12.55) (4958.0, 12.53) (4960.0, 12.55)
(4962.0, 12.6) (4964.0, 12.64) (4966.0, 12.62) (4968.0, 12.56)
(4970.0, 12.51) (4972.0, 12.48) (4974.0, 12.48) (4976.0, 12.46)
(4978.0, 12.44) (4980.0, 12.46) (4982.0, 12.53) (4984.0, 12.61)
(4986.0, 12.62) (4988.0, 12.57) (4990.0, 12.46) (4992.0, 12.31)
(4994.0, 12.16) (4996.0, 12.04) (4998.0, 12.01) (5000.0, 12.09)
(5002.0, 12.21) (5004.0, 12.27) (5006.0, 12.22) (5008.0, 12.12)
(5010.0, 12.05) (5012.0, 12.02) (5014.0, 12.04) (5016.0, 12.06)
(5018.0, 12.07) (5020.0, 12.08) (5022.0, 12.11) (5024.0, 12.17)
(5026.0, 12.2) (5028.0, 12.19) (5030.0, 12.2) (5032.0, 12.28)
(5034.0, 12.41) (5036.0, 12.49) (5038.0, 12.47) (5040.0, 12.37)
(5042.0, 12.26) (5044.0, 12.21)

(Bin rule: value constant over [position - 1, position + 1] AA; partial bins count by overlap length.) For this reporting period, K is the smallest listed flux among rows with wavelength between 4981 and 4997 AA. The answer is 12.04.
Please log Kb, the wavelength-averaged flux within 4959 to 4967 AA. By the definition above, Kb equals 12.6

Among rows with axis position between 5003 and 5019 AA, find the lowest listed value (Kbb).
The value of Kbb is 12.02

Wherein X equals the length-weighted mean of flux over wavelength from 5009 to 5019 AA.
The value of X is 12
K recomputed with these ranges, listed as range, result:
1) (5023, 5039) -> 12.17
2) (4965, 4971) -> 12.51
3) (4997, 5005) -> 12.01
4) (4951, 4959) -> 12.53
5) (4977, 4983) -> 12.44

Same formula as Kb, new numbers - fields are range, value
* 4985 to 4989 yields 12.6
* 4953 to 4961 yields 12.6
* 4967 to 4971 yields 12.5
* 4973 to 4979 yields 12.5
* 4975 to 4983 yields 12.5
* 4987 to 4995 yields 12.4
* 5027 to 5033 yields 12.2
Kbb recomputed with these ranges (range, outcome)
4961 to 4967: 12.6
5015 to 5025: 12.06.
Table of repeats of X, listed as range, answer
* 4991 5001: 12.1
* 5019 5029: 12.2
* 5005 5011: 12.1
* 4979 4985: 12.5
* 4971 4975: 12.5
